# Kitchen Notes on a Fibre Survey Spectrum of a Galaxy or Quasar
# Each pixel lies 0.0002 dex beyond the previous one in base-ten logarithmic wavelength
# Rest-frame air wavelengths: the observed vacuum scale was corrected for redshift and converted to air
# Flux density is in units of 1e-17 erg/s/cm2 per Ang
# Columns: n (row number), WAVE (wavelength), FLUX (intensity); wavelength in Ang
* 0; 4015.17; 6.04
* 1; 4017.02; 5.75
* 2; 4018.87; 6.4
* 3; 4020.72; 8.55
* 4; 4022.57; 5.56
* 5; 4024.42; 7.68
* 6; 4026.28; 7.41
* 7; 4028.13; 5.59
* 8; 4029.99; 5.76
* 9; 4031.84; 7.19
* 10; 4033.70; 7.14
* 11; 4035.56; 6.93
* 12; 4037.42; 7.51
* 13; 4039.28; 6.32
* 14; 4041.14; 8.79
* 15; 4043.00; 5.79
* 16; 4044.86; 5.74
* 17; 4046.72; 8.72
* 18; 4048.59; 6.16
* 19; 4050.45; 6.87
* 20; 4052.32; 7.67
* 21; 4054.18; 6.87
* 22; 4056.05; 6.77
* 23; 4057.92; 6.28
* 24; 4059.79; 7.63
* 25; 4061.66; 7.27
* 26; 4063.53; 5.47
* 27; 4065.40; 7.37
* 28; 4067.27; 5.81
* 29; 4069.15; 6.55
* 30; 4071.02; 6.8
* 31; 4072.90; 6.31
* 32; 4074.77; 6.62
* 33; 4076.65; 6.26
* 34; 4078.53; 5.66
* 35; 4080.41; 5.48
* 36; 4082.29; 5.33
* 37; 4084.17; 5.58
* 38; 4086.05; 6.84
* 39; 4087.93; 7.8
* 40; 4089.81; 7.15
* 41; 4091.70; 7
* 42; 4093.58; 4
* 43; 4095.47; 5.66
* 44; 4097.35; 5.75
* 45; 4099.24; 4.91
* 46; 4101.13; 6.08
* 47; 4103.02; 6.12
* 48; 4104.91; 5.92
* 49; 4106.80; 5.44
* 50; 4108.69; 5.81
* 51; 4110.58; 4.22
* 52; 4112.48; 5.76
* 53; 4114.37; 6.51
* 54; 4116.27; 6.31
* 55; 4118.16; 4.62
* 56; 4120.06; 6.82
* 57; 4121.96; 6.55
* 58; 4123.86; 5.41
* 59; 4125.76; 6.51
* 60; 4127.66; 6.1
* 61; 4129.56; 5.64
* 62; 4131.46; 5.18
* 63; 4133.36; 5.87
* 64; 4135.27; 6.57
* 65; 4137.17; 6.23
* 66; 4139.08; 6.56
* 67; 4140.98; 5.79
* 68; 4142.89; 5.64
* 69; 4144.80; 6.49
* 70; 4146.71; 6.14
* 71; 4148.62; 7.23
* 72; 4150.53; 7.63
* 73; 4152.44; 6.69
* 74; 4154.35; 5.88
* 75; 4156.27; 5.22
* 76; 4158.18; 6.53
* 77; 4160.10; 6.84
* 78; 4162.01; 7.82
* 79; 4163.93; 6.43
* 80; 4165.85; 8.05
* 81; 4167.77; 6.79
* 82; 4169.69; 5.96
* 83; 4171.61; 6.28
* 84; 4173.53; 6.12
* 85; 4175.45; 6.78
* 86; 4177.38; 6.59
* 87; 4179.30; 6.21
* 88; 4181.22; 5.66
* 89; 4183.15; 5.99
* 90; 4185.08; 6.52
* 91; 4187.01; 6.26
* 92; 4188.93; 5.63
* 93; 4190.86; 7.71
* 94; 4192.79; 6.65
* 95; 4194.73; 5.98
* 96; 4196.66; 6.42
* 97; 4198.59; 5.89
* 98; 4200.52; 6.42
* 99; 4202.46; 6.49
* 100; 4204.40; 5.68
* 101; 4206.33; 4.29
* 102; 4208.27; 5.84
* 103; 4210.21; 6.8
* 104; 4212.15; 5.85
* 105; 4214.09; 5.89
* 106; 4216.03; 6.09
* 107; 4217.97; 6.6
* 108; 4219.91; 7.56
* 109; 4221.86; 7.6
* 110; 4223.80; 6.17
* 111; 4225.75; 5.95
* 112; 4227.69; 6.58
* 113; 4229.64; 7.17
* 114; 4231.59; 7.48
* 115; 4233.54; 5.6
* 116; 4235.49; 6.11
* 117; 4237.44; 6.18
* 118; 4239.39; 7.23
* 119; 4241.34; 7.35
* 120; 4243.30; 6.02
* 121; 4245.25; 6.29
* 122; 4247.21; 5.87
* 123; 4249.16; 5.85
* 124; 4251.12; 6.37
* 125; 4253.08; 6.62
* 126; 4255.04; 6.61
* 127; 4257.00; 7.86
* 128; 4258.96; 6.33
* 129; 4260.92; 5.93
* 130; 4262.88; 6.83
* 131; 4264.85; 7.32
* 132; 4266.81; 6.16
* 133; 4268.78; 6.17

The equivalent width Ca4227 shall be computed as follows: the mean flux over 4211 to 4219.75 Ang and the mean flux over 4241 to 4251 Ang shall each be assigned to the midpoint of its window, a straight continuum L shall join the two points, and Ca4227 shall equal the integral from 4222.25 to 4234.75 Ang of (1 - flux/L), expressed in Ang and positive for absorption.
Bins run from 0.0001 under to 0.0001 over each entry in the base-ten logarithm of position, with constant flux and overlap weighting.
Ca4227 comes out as -0.59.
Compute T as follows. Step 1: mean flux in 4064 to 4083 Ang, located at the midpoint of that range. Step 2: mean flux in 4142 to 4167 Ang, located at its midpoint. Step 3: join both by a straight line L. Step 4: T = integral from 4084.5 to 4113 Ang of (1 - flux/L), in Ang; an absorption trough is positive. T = 2.0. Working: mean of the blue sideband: 6.21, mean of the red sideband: 6.66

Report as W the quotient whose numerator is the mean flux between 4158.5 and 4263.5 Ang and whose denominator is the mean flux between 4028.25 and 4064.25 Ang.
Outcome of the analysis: 0.94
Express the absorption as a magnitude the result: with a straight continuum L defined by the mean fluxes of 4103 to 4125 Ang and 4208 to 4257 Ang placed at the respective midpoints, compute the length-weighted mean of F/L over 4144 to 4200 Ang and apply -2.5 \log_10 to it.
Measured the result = -0.06 mag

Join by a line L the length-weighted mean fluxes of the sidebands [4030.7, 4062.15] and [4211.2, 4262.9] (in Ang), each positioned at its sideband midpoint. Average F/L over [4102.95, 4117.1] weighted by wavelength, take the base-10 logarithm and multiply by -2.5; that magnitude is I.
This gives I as 0.194 mag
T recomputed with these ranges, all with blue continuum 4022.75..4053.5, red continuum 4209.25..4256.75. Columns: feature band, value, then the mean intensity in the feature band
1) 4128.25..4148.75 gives 1.94 Ang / 6.08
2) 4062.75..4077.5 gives 0.96 Ang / 6.41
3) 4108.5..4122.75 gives 1.98 Ang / 5.82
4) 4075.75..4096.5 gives 2.29 Ang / 6.07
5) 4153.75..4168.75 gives -0.11 Ang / 6.71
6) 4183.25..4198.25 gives 0.45 Ang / 6.4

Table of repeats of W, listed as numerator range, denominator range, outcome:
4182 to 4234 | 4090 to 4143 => 1.09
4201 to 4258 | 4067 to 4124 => 1.07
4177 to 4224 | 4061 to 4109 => 1.03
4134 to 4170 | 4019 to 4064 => 0.95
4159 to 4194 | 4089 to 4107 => 1.13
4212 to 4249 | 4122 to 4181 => 1.02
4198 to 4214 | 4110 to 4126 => 1.01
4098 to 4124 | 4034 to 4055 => 0.82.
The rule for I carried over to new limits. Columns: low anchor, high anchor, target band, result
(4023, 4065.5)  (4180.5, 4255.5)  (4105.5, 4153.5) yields 0.09 mag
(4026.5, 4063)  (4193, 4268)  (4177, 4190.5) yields 0.06 mag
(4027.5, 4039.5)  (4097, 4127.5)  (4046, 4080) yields -0.06 mag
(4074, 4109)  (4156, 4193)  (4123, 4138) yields 0.05 mag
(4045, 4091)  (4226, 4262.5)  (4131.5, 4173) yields 0.02 mag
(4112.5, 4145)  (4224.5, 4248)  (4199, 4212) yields 0.08 mag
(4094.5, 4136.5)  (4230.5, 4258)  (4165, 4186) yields -0.05 mag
